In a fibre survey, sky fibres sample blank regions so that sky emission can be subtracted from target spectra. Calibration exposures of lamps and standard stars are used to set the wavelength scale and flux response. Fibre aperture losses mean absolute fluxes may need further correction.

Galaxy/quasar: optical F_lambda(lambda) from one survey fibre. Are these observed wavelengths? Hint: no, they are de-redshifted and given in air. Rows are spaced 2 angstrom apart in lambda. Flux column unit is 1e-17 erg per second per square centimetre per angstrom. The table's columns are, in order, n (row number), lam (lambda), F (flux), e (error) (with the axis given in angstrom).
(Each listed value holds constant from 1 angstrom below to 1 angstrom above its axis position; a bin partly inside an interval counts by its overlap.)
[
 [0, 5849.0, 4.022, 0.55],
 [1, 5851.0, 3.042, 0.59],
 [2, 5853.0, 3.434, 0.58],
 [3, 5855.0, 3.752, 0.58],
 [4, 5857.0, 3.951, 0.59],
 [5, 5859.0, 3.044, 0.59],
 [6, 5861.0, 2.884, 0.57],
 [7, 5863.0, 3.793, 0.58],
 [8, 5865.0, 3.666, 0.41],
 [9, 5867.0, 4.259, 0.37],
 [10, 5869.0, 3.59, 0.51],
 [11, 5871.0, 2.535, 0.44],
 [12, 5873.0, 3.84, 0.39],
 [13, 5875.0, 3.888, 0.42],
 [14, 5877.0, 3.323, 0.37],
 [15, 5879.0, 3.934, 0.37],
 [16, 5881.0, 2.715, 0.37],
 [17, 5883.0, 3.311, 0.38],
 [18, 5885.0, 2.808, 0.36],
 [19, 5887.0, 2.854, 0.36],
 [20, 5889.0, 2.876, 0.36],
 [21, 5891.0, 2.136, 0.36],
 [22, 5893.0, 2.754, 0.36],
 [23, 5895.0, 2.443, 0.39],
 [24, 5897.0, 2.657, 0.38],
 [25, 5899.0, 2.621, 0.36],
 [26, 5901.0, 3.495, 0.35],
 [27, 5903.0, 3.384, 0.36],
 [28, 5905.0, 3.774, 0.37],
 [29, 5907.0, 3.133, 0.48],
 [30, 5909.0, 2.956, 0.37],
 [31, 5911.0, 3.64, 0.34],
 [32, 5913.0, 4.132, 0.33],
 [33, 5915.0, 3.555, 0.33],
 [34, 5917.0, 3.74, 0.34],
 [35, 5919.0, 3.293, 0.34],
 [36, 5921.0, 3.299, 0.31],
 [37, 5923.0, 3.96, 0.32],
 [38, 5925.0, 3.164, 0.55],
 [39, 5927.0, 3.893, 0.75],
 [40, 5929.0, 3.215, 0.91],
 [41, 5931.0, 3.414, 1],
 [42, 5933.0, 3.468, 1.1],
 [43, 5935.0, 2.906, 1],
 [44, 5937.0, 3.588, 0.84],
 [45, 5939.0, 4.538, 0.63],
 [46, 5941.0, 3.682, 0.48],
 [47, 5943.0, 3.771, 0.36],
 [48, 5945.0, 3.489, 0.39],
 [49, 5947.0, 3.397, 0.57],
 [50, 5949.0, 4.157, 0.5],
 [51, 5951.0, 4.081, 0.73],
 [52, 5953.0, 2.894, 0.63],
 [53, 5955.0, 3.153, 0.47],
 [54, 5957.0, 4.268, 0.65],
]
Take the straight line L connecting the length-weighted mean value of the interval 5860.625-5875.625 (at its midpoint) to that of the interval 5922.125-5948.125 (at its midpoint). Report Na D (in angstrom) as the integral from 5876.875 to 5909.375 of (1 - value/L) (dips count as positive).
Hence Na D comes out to 5.2 angstrom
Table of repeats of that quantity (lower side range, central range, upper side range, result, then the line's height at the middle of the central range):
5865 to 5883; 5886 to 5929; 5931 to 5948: 3.96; 3.55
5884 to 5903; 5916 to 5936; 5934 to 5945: -0.18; 3.41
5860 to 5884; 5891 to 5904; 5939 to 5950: 2.72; 3.58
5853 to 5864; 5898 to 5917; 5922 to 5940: 0.62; 3.54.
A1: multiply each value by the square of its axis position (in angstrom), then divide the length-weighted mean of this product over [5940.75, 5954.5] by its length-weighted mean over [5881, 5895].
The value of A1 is 1.3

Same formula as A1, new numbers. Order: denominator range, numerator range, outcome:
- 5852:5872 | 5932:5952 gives 1.09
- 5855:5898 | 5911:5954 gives 1.14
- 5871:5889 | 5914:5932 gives 1.09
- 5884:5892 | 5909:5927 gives 1.35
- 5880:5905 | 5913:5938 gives 1.23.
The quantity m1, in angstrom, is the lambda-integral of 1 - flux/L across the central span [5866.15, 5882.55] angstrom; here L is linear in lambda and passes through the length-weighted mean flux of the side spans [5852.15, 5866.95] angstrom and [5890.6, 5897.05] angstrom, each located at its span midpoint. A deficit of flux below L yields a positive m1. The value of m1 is -2.1 angstrom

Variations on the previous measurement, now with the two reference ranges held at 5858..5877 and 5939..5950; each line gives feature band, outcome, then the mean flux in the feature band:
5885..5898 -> 3.4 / 2.63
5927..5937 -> 1.0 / 3.35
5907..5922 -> 0.7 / 3.49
